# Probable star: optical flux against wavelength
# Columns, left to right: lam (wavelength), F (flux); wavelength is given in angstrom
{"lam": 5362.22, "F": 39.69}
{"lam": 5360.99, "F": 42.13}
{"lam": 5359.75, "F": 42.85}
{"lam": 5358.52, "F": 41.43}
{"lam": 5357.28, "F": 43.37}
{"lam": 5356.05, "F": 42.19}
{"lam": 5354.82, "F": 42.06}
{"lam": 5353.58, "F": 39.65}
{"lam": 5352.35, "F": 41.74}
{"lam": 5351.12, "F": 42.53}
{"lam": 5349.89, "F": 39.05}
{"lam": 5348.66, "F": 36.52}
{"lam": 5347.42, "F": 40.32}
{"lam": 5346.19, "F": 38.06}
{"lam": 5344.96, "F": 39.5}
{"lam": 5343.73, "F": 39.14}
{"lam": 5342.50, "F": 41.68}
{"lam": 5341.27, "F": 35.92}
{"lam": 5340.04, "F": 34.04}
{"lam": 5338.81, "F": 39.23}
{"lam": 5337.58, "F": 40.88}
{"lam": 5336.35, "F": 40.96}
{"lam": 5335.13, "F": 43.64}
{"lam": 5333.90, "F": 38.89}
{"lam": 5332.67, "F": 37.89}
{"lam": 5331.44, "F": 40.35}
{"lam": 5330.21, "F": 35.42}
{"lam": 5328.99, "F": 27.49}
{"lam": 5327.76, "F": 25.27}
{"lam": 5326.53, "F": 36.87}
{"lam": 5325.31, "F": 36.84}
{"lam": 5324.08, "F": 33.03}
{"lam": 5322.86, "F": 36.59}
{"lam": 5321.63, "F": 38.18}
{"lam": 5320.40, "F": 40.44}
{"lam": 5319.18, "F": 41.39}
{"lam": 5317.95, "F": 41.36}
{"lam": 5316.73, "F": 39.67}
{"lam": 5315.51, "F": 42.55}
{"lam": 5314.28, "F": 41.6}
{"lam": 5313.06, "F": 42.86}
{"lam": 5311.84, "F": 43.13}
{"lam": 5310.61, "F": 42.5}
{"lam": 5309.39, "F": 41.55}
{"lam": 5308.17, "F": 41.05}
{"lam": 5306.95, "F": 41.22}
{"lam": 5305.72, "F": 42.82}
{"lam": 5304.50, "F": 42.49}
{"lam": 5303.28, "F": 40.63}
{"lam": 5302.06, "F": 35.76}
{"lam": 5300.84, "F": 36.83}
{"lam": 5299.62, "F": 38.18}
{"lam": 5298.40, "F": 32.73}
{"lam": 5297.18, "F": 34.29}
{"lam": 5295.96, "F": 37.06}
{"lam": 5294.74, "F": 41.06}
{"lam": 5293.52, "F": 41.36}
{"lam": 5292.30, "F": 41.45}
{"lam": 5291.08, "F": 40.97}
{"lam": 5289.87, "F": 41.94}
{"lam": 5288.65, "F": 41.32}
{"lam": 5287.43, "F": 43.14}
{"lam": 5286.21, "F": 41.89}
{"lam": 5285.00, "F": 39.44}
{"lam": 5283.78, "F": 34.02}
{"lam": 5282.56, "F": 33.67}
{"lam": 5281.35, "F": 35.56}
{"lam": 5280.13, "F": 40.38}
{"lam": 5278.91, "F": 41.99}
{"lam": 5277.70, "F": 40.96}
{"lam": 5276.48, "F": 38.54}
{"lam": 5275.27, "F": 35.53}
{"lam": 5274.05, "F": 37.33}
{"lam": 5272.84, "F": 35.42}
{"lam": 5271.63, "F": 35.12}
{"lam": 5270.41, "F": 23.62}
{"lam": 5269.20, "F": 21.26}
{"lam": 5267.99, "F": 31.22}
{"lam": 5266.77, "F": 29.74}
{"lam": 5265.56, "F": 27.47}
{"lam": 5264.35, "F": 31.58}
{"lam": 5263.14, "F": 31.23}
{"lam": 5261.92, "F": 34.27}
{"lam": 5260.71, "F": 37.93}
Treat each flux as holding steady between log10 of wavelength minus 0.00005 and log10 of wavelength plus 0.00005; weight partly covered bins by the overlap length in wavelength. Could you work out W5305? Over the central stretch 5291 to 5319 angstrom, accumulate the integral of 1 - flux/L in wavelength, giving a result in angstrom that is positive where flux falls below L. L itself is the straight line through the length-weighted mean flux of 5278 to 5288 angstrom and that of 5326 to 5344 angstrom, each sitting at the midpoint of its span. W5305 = -1.5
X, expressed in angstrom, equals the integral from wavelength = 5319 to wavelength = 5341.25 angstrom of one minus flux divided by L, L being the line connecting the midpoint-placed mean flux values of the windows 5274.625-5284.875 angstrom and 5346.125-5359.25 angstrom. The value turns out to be 1.6 angstrom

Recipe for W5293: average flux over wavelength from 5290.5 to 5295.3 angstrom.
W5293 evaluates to 41.2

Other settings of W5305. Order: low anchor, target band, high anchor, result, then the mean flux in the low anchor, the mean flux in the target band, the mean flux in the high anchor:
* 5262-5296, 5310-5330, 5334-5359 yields 0.23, 36.2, 38.1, 40.1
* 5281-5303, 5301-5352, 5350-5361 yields 1.60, 38.4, 39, 41.8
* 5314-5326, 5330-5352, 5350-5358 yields 0.81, 39.1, 39.2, 41.7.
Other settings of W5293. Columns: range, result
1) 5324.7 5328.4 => 33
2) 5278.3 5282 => 39.3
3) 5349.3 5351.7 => 40.8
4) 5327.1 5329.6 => 26.5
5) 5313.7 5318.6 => 41.3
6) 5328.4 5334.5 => 36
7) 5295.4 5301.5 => 35.8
